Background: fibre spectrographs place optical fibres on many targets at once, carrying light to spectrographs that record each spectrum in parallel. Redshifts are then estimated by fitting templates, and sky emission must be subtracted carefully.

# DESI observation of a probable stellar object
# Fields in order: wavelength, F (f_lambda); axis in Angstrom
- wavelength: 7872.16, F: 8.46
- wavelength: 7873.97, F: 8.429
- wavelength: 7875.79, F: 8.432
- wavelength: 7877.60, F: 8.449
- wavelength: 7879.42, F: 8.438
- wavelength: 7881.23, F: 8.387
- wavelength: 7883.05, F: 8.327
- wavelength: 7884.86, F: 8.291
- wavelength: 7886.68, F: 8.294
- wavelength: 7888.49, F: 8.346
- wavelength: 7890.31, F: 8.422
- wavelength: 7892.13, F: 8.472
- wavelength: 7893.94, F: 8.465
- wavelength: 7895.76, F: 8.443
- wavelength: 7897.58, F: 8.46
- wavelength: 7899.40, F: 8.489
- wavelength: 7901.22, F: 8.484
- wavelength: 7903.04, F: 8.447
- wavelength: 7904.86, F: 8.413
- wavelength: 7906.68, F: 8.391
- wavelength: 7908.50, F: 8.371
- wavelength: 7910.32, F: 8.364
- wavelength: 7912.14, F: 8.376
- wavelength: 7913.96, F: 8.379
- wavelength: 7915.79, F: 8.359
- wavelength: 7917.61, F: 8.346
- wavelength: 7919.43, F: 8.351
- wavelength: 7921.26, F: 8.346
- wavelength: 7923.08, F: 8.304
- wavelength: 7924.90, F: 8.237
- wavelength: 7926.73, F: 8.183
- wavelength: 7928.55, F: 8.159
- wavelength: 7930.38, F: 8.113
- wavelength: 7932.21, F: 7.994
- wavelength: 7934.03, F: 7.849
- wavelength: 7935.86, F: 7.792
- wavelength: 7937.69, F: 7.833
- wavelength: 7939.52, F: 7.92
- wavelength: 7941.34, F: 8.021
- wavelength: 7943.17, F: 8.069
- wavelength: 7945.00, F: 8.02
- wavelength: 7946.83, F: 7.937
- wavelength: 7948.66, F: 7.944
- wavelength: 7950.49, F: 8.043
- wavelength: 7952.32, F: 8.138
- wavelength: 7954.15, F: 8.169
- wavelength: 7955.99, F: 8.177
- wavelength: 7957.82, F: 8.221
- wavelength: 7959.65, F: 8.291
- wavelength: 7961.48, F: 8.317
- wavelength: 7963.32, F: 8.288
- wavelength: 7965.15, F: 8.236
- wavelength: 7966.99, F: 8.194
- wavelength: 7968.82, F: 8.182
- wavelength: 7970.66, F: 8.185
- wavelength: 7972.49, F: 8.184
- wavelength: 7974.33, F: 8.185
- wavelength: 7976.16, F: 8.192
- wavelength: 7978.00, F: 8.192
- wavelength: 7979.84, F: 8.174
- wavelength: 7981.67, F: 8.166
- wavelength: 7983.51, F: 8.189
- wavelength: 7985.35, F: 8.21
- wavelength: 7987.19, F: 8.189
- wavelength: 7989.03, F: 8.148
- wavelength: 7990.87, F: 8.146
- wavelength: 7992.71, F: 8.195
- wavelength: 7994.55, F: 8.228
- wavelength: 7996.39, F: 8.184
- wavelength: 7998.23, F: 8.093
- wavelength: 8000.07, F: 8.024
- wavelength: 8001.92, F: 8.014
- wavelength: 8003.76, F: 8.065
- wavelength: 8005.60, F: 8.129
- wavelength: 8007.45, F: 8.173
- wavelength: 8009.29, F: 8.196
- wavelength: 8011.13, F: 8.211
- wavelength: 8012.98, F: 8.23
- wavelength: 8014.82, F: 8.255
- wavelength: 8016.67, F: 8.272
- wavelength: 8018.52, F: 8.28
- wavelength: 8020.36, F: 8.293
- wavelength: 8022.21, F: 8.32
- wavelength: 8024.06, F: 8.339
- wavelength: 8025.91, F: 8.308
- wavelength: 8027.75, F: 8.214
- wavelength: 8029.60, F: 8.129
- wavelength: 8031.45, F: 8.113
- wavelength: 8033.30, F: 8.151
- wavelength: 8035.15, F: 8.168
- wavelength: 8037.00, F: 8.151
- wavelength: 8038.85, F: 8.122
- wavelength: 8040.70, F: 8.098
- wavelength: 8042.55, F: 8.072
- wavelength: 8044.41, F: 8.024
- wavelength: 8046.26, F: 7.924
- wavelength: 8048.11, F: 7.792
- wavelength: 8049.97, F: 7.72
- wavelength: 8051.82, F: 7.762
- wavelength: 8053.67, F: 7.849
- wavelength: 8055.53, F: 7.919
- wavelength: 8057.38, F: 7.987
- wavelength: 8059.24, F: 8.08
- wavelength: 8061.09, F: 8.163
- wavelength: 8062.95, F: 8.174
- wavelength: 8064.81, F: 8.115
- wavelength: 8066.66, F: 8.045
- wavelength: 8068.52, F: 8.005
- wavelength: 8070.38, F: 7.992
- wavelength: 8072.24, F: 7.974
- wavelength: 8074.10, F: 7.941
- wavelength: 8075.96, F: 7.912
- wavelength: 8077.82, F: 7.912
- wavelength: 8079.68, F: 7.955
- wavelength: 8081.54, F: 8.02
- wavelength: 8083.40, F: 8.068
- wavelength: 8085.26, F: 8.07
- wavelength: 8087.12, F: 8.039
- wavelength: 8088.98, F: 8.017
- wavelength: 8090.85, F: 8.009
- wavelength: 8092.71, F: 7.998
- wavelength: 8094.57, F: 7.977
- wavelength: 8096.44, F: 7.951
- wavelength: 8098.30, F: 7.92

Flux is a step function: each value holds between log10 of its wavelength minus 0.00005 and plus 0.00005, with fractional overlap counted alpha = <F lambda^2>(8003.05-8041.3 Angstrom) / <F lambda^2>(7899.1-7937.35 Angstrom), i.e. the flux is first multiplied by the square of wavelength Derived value 1.02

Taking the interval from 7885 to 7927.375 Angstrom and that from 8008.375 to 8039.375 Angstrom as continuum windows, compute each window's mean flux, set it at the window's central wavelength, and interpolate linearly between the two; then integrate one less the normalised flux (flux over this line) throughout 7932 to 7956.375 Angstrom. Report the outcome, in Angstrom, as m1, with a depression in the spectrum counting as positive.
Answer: 1.0 Angstrom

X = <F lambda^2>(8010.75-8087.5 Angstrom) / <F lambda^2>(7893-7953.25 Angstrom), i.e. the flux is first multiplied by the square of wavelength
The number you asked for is 1.01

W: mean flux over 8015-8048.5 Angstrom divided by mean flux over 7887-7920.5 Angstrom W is 1.0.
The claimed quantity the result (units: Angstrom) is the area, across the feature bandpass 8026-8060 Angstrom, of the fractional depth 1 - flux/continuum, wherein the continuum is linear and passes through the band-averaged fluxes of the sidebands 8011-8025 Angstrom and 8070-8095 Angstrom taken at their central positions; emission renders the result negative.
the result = 0.6 Angstrom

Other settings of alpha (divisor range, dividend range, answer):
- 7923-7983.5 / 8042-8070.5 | 1.01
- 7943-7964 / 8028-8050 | 1.01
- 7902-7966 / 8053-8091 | 1.01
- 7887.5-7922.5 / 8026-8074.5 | 0.99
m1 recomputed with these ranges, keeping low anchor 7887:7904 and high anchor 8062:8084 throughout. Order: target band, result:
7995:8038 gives -0.23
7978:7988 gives 0.05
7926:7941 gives 0.66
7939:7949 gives 0.40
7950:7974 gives 0.22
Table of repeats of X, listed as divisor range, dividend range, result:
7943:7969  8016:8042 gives 1.03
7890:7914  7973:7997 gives 0.99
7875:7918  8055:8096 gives 1.00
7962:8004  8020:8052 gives 1.00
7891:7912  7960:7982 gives 0.99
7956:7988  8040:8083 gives 0.99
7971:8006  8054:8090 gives 1.00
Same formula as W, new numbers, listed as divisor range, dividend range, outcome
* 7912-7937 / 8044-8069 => 0.97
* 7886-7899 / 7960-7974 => 0.98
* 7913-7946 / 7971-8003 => 1.00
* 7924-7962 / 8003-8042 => 1.02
